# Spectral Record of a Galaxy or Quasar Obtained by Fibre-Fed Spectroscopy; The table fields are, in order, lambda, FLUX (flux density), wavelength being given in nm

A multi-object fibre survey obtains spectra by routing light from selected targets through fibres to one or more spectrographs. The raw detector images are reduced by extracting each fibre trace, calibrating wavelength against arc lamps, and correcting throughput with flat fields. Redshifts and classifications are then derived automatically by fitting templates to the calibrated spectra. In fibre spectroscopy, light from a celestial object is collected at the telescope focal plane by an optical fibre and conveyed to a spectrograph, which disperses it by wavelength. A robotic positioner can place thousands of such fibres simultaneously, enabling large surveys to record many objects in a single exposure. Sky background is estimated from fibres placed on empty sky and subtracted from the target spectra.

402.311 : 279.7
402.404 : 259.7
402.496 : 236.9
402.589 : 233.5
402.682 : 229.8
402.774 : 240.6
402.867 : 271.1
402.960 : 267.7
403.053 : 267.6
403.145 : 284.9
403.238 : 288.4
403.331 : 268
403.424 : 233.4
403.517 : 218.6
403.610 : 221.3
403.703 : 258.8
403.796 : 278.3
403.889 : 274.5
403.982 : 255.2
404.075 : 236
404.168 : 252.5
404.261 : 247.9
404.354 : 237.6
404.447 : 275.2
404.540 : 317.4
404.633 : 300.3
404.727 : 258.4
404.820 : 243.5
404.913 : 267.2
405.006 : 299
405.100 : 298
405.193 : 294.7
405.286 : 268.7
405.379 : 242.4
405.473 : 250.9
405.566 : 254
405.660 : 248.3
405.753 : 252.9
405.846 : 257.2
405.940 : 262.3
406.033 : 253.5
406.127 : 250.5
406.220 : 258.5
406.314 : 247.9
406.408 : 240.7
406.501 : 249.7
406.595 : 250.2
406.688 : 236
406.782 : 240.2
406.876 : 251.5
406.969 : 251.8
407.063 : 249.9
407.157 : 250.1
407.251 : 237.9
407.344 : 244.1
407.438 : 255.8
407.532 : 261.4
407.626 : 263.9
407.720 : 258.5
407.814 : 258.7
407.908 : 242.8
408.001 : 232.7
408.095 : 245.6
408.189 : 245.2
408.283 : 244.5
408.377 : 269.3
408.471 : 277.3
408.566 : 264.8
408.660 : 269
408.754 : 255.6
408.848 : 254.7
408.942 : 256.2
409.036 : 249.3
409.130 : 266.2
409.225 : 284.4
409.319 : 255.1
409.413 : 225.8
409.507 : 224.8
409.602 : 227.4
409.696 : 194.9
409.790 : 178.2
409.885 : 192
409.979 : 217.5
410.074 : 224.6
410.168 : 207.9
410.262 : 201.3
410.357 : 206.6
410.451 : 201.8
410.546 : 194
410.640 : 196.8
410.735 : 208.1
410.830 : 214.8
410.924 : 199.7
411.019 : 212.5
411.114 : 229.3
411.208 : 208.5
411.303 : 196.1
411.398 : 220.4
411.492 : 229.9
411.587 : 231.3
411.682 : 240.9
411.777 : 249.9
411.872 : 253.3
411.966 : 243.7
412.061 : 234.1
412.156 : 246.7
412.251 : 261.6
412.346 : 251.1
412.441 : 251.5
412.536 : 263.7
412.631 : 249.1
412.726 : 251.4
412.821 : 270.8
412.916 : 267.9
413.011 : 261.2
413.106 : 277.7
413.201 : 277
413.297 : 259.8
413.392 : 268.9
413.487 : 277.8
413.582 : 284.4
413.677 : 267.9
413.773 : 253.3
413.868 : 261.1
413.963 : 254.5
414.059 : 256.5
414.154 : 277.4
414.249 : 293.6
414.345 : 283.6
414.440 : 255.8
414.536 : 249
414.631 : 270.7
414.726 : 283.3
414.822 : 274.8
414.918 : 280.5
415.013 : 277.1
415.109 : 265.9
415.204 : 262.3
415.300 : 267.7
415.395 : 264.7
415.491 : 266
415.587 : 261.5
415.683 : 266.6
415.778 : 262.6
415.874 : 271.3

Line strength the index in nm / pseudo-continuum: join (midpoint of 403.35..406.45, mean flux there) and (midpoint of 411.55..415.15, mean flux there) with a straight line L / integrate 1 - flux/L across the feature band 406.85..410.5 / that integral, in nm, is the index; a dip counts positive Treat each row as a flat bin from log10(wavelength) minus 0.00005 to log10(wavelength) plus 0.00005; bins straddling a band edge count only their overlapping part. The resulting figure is 0.28 nm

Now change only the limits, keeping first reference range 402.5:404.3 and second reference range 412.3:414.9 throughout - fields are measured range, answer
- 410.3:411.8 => 0.28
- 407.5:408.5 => 0.02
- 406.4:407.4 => 0.05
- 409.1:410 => 0.12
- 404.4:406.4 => -0.08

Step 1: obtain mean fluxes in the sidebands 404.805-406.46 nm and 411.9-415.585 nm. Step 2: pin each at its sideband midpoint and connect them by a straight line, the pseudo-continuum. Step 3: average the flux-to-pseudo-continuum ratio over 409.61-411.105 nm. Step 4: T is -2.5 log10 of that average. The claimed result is 0.27 mag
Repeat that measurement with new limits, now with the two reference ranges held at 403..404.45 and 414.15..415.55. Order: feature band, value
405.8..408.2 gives 0.04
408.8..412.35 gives 0.17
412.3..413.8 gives 0.02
